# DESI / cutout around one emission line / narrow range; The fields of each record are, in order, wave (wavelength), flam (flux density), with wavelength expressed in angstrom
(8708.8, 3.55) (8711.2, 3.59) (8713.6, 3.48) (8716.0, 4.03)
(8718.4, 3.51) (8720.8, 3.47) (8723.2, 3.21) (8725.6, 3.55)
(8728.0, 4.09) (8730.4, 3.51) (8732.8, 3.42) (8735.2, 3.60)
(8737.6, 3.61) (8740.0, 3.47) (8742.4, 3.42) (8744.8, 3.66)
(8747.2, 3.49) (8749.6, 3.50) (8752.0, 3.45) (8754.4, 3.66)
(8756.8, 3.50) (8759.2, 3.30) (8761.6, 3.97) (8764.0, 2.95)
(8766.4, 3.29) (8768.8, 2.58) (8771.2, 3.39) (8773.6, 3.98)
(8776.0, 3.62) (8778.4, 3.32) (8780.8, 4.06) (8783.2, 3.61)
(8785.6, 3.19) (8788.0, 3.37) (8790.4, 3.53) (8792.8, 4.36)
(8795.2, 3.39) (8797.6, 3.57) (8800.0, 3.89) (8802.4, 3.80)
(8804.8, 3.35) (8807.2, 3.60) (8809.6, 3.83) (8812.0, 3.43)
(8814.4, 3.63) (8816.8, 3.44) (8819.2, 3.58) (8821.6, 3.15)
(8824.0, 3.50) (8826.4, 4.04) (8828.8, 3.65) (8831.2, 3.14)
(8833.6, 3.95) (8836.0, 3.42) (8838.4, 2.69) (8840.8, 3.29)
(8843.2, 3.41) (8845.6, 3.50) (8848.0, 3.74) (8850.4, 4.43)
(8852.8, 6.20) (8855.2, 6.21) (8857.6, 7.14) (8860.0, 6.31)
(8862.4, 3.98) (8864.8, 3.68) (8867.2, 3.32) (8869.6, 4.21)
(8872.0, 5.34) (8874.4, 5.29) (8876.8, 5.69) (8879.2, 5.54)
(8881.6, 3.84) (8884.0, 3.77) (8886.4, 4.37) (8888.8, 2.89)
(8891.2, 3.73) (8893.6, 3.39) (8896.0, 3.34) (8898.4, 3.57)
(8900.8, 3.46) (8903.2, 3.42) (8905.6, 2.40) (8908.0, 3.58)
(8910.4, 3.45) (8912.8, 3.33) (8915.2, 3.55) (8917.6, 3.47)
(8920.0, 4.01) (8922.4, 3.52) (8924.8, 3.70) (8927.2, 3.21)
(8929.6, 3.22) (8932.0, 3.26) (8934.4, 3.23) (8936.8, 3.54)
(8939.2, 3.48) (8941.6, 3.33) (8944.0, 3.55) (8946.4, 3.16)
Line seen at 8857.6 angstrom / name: [S II]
